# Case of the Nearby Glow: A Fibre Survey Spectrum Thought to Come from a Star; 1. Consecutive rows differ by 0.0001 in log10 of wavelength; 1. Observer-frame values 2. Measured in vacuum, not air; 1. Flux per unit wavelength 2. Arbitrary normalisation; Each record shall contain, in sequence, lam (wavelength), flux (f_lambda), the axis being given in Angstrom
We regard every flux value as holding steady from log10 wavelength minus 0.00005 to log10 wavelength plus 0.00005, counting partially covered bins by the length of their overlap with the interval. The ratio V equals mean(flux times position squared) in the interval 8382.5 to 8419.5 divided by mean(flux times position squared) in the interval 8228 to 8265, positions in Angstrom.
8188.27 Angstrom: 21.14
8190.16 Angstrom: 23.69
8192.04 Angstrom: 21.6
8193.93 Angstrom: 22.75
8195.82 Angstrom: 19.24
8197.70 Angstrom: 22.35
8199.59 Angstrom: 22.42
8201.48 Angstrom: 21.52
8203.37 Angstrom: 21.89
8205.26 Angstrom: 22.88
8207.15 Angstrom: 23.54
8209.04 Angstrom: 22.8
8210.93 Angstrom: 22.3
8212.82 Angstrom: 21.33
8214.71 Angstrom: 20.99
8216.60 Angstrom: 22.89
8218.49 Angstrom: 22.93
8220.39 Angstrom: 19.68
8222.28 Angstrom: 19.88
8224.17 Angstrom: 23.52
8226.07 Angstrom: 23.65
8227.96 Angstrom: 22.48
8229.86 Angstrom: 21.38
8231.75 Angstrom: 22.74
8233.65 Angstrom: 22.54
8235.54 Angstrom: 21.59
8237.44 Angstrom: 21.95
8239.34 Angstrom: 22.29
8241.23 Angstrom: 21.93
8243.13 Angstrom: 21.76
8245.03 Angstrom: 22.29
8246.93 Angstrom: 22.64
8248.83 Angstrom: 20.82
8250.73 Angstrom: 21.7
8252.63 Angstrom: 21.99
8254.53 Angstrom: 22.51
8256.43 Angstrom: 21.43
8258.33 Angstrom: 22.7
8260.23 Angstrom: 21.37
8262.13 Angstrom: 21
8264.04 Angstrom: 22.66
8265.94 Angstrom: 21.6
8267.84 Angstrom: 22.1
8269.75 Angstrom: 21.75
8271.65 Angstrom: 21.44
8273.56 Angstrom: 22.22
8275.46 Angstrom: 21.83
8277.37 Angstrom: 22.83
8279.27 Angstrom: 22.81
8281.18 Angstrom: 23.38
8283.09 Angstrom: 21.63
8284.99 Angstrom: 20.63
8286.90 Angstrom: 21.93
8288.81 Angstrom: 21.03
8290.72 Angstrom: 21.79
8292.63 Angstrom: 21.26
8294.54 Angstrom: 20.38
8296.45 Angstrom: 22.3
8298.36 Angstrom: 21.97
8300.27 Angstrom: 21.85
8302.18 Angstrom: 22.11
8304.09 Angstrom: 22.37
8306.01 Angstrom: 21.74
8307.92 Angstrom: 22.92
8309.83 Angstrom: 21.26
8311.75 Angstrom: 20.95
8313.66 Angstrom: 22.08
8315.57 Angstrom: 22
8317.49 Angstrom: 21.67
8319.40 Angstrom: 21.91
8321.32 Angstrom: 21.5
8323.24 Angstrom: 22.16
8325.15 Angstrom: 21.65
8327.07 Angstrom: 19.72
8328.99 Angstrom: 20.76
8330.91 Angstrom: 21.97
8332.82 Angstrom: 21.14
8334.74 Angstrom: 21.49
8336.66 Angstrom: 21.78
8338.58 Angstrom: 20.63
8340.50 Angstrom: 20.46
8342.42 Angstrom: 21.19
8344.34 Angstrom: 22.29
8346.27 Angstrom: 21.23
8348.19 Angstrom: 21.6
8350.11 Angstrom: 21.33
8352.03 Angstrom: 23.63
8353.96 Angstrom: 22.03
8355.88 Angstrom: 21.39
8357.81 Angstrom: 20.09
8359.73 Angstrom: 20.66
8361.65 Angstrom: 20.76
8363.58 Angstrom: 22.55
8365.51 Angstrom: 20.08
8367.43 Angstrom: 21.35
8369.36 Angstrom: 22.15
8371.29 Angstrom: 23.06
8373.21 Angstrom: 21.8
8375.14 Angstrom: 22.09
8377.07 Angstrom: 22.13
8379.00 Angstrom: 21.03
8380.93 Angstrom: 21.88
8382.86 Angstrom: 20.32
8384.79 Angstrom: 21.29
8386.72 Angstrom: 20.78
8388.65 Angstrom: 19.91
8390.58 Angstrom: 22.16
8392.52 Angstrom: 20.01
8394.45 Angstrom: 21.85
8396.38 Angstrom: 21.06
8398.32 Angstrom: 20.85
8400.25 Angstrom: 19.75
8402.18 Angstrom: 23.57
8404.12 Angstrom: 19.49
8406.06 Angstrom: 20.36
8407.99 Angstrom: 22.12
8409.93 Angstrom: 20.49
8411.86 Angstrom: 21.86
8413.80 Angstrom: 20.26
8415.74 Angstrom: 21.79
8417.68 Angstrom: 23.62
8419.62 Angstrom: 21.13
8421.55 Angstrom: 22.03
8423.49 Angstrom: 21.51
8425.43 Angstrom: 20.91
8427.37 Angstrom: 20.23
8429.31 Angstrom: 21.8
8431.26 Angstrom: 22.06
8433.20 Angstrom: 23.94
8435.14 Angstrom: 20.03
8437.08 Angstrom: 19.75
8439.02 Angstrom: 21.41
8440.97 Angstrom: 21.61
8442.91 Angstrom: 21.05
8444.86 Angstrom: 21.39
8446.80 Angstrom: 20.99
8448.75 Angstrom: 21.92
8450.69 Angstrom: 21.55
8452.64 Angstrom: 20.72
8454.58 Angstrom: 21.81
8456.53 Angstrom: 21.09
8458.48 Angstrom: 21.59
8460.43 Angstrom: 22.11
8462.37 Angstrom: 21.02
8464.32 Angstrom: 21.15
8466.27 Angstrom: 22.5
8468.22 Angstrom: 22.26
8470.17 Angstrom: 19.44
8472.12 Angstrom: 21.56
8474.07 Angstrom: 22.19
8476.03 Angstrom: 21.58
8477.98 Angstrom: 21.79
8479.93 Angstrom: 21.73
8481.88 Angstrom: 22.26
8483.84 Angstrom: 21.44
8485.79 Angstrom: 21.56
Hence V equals 1.00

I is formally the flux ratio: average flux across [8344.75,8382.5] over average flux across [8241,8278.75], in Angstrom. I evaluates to 1.0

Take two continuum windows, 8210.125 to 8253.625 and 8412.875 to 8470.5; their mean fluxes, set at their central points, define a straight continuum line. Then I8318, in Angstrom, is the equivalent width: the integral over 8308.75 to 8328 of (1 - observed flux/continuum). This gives 0.2 Angstrom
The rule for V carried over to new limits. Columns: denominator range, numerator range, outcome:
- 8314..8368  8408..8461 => 1.02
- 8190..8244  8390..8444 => 1.01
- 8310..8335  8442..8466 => 1.03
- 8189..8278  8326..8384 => 1.00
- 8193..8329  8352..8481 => 1.01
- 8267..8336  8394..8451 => 1.01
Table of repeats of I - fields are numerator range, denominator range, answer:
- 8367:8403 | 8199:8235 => 0.97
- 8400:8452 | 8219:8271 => 0.97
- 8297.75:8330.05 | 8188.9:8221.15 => 0.98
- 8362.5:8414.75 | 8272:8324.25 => 0.97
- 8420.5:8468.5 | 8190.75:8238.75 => 0.97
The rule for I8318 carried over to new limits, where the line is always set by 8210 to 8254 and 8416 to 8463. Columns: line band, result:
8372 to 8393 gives 0.34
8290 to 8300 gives 0.12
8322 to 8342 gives 0.51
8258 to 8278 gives -0.03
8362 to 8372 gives -0.04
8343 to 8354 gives -0.15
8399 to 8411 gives 0.33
